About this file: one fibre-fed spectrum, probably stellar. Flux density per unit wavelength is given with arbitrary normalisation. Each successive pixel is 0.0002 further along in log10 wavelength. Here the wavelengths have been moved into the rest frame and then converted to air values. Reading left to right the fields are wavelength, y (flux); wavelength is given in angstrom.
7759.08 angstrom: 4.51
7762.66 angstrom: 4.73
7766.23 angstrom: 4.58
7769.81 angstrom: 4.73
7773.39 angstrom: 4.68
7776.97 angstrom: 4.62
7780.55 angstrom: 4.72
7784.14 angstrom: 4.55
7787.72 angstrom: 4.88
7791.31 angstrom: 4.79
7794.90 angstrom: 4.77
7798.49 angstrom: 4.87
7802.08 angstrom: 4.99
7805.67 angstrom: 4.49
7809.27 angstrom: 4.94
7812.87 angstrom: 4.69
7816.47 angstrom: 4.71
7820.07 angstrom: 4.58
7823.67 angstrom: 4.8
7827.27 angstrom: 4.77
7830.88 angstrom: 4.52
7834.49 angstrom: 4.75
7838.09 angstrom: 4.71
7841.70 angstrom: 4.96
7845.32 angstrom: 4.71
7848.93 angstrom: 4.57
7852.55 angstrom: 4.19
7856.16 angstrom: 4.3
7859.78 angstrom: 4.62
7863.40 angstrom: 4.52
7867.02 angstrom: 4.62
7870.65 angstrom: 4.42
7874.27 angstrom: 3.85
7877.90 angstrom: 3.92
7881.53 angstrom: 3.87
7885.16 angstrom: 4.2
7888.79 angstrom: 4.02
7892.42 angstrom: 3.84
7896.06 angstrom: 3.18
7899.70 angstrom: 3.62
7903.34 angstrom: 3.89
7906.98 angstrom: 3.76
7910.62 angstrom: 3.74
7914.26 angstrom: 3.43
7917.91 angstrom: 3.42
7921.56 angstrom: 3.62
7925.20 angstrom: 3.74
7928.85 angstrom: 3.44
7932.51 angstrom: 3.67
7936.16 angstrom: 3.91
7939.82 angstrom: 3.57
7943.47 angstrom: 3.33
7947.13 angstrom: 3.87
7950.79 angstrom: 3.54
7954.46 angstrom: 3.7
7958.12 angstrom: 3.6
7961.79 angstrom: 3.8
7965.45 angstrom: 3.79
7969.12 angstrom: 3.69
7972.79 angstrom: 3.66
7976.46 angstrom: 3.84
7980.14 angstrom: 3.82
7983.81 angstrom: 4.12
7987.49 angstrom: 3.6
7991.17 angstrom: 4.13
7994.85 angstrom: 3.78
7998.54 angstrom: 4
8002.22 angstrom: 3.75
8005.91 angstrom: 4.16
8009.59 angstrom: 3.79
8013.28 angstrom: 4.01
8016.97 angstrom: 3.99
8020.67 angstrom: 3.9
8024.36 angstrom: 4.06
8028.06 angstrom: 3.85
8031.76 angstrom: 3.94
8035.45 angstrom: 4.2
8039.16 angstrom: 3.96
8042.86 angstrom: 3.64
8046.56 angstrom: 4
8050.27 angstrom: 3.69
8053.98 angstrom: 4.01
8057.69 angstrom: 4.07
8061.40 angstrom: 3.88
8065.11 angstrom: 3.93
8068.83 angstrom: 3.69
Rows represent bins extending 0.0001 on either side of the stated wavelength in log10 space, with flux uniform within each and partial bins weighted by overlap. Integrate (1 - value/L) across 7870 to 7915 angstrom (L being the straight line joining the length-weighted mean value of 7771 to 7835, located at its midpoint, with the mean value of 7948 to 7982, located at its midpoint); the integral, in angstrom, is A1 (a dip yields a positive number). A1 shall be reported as 3.8 angstrom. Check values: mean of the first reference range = 4.73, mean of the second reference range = 3.72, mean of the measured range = 3.82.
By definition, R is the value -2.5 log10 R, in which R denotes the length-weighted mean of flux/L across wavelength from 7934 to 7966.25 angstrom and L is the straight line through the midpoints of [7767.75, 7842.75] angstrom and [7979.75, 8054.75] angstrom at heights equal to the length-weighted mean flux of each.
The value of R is 0.14 mag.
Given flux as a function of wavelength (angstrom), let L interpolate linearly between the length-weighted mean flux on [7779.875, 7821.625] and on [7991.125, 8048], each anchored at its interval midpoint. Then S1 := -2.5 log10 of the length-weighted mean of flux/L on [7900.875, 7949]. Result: 0.177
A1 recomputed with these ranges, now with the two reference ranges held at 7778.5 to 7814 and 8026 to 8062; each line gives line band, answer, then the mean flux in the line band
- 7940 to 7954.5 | 2.3 angstrom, 3.59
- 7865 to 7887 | 1.7 angstrom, 4.15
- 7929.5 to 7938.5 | 1.2 angstrom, 3.73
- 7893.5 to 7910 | 2.9 angstrom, 3.63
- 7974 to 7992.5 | 1.1 angstrom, 3.89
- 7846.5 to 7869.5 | 0.4 angstrom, 4.48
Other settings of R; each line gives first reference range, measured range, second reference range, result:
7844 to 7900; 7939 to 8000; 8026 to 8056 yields 0.07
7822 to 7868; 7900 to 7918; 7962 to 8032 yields 0.18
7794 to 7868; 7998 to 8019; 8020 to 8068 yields 0.03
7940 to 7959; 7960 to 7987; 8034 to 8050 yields -0.03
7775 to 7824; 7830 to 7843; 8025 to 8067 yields -0.03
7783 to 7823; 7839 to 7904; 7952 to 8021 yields 0.06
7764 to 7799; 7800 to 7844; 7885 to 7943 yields -0.08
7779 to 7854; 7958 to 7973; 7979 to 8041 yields 0.11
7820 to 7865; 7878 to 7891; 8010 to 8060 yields 0.12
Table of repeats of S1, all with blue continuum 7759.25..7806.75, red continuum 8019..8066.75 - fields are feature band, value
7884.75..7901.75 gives 0.17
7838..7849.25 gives -0.05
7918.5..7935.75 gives 0.18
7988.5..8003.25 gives 0.05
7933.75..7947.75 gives 0.16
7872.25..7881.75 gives 0.14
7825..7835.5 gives -0.02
